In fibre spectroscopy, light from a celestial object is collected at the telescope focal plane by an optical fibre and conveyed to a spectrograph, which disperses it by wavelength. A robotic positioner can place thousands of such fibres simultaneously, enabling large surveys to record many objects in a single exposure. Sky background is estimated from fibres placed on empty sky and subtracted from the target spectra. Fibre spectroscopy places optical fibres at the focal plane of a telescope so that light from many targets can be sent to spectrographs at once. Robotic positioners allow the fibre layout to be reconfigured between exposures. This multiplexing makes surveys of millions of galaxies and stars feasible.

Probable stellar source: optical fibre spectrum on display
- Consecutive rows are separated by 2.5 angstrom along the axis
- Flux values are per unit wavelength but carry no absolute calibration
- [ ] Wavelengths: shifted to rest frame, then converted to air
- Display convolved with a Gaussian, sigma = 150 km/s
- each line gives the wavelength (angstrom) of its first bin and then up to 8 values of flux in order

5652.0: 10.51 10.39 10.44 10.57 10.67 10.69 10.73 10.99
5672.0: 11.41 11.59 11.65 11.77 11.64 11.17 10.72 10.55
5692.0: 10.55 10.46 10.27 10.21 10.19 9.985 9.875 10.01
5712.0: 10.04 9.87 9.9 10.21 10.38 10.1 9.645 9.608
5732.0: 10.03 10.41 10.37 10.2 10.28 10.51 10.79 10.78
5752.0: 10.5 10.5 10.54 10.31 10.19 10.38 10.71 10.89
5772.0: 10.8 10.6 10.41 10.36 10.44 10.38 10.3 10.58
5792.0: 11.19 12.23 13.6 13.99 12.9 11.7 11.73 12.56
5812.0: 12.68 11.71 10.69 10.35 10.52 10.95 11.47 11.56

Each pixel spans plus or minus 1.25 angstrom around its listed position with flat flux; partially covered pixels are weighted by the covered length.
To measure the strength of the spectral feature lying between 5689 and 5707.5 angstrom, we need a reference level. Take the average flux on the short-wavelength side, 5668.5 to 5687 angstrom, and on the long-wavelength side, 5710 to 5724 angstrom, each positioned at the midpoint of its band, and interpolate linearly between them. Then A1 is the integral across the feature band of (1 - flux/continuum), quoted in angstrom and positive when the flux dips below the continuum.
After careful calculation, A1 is 0.8 angstrom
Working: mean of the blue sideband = 11.4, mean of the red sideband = 10.1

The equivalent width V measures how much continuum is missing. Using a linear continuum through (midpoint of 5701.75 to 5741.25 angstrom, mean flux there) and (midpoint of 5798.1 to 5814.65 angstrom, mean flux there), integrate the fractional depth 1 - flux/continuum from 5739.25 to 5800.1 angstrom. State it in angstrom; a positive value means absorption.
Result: 3.3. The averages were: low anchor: 10.1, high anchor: 12.5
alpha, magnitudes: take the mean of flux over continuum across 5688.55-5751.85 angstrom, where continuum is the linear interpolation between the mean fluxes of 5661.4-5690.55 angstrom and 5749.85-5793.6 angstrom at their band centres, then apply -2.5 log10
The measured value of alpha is 0.068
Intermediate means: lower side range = 11.1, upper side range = 10.6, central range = 10.2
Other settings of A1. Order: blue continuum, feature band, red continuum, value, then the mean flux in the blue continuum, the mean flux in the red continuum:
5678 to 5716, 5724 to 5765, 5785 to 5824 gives 2.74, 10.5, 11.7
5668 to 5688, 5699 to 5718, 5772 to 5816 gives 2.36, 11.4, 11.6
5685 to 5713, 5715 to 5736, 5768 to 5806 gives 1.14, 10.3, 11.4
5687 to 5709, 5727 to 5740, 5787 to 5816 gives 1.01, 10.3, 12.2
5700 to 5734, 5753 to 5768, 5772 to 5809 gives 0.59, 10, 11.5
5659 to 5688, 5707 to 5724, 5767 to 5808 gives 1.78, 11.2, 11.4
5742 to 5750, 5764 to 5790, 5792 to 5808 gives 2.67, 10.6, 12.6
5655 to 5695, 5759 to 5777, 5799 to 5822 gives 1.63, 11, 11.9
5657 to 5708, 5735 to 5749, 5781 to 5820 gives 1.01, 10.8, 11.7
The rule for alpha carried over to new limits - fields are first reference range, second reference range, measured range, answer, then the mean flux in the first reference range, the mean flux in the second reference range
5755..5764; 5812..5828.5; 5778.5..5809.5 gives -0.09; 10.4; 11.1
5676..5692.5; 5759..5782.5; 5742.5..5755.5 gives 0.01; 11.2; 10.5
